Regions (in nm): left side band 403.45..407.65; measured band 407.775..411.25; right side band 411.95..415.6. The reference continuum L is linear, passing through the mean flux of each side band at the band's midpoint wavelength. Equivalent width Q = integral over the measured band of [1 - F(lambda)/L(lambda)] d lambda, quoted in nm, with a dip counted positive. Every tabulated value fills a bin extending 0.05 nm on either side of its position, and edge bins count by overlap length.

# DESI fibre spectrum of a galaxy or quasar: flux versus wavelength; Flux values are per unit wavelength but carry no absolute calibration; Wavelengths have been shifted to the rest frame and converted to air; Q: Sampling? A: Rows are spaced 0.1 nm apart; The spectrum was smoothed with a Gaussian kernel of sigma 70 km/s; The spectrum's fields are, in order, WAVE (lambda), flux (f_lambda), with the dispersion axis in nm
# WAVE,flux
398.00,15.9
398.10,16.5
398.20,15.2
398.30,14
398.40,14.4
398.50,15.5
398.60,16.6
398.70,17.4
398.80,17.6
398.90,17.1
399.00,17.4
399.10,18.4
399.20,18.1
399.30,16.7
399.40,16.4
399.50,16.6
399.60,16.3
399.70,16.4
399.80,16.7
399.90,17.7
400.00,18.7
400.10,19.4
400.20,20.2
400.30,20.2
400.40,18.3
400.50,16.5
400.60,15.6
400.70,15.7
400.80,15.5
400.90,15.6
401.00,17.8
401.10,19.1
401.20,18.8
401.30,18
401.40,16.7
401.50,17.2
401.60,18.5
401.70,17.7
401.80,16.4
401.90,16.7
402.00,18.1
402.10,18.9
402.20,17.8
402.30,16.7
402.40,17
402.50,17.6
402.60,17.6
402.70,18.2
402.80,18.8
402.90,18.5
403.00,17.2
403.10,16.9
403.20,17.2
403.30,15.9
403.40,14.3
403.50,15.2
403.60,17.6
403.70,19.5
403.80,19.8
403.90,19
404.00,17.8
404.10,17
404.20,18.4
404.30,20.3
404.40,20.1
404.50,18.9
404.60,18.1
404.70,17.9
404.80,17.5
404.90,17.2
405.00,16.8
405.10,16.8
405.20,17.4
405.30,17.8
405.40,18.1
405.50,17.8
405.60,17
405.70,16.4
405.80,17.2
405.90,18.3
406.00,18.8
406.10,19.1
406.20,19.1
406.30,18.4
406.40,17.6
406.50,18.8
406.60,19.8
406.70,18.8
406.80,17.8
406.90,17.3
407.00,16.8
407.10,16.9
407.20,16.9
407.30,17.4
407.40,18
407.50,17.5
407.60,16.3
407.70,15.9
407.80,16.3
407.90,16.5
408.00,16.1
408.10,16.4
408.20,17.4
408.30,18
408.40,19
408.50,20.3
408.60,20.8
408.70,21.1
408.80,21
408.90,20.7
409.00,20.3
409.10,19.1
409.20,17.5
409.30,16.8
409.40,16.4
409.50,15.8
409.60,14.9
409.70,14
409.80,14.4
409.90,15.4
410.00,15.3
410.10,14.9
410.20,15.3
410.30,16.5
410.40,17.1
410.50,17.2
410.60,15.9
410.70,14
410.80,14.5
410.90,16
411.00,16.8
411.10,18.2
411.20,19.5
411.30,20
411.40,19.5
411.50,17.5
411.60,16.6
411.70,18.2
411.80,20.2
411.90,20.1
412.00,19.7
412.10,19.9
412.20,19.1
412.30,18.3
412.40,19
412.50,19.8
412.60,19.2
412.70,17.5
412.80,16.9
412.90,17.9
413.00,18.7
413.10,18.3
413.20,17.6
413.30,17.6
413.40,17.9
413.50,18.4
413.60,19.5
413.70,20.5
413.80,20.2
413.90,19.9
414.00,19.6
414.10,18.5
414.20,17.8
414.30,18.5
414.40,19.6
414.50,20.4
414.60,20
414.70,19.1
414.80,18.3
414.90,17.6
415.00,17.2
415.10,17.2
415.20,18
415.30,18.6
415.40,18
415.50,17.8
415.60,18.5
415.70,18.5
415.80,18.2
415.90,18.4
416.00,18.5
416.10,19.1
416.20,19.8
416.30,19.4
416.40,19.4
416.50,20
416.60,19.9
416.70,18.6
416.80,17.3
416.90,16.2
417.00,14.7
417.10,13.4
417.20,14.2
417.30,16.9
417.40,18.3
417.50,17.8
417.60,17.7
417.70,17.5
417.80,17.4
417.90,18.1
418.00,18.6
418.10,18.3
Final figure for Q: 0.22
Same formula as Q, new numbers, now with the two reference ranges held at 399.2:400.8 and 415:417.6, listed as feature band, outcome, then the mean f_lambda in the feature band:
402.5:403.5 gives 0.02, 17.1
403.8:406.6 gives -0.09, 18.1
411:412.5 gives -0.10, 18.9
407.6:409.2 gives -0.08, 18.5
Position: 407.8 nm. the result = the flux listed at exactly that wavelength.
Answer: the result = 16.3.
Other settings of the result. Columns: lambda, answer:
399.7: 16.4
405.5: 17.8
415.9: 18.4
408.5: 20.3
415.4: 18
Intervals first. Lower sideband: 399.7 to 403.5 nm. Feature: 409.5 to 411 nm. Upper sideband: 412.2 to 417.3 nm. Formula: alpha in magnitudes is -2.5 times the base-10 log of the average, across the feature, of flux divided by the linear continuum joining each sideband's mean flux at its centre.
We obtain 0.17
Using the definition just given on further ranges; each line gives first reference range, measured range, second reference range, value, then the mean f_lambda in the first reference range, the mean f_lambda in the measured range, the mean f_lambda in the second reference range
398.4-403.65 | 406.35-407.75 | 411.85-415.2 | 0.027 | 17.3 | 17.6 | 18.8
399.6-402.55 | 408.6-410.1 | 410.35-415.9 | 0.044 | 17.5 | 17.4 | 18.3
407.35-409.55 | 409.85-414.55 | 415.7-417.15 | 0.000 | 18.1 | 18.1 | 18.1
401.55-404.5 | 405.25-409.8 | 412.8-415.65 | 0.018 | 17.8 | 17.8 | 18.6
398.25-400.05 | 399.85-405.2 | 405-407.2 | -0.026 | 16.8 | 17.7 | 17.9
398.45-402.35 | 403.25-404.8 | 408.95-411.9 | -0.047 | 17.4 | 18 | 16.9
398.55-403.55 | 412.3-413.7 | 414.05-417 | -0.006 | 17.4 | 18.4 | 18.5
